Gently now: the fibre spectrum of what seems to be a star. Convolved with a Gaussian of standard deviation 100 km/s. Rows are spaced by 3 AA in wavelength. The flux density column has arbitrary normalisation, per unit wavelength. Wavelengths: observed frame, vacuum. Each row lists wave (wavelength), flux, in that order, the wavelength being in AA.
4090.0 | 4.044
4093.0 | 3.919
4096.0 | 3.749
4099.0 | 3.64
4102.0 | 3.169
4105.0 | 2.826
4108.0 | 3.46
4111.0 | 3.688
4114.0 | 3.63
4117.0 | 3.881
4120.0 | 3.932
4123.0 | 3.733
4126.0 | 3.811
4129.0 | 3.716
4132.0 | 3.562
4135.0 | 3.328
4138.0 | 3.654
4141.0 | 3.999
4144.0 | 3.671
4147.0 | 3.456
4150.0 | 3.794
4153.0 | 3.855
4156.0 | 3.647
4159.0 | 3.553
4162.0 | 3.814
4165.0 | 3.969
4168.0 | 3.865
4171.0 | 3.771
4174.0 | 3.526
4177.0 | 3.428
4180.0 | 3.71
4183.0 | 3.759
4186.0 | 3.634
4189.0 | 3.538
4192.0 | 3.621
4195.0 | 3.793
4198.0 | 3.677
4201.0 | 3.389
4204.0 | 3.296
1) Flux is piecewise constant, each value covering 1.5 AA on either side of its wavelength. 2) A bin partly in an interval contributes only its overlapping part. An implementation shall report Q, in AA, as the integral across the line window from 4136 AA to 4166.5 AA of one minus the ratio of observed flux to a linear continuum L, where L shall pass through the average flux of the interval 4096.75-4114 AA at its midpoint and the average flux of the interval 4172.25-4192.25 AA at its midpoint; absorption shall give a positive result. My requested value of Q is -1.9 AA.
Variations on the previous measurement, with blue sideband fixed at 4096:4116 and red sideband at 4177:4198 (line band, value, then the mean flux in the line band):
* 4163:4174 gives -0.65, 3.82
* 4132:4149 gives -0.43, 3.62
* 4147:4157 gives -0.45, 3.72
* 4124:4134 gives -0.51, 3.68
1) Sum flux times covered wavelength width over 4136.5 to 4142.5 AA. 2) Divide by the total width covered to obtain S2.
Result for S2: 3.83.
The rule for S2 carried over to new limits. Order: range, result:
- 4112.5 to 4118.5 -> 3.76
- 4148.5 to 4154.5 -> 3.82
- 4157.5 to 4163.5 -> 3.68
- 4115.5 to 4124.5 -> 3.85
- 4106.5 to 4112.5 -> 3.57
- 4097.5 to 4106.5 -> 3.21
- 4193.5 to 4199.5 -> 3.74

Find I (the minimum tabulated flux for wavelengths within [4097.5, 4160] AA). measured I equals 2.826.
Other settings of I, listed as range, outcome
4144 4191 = 3.428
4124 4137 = 3.328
